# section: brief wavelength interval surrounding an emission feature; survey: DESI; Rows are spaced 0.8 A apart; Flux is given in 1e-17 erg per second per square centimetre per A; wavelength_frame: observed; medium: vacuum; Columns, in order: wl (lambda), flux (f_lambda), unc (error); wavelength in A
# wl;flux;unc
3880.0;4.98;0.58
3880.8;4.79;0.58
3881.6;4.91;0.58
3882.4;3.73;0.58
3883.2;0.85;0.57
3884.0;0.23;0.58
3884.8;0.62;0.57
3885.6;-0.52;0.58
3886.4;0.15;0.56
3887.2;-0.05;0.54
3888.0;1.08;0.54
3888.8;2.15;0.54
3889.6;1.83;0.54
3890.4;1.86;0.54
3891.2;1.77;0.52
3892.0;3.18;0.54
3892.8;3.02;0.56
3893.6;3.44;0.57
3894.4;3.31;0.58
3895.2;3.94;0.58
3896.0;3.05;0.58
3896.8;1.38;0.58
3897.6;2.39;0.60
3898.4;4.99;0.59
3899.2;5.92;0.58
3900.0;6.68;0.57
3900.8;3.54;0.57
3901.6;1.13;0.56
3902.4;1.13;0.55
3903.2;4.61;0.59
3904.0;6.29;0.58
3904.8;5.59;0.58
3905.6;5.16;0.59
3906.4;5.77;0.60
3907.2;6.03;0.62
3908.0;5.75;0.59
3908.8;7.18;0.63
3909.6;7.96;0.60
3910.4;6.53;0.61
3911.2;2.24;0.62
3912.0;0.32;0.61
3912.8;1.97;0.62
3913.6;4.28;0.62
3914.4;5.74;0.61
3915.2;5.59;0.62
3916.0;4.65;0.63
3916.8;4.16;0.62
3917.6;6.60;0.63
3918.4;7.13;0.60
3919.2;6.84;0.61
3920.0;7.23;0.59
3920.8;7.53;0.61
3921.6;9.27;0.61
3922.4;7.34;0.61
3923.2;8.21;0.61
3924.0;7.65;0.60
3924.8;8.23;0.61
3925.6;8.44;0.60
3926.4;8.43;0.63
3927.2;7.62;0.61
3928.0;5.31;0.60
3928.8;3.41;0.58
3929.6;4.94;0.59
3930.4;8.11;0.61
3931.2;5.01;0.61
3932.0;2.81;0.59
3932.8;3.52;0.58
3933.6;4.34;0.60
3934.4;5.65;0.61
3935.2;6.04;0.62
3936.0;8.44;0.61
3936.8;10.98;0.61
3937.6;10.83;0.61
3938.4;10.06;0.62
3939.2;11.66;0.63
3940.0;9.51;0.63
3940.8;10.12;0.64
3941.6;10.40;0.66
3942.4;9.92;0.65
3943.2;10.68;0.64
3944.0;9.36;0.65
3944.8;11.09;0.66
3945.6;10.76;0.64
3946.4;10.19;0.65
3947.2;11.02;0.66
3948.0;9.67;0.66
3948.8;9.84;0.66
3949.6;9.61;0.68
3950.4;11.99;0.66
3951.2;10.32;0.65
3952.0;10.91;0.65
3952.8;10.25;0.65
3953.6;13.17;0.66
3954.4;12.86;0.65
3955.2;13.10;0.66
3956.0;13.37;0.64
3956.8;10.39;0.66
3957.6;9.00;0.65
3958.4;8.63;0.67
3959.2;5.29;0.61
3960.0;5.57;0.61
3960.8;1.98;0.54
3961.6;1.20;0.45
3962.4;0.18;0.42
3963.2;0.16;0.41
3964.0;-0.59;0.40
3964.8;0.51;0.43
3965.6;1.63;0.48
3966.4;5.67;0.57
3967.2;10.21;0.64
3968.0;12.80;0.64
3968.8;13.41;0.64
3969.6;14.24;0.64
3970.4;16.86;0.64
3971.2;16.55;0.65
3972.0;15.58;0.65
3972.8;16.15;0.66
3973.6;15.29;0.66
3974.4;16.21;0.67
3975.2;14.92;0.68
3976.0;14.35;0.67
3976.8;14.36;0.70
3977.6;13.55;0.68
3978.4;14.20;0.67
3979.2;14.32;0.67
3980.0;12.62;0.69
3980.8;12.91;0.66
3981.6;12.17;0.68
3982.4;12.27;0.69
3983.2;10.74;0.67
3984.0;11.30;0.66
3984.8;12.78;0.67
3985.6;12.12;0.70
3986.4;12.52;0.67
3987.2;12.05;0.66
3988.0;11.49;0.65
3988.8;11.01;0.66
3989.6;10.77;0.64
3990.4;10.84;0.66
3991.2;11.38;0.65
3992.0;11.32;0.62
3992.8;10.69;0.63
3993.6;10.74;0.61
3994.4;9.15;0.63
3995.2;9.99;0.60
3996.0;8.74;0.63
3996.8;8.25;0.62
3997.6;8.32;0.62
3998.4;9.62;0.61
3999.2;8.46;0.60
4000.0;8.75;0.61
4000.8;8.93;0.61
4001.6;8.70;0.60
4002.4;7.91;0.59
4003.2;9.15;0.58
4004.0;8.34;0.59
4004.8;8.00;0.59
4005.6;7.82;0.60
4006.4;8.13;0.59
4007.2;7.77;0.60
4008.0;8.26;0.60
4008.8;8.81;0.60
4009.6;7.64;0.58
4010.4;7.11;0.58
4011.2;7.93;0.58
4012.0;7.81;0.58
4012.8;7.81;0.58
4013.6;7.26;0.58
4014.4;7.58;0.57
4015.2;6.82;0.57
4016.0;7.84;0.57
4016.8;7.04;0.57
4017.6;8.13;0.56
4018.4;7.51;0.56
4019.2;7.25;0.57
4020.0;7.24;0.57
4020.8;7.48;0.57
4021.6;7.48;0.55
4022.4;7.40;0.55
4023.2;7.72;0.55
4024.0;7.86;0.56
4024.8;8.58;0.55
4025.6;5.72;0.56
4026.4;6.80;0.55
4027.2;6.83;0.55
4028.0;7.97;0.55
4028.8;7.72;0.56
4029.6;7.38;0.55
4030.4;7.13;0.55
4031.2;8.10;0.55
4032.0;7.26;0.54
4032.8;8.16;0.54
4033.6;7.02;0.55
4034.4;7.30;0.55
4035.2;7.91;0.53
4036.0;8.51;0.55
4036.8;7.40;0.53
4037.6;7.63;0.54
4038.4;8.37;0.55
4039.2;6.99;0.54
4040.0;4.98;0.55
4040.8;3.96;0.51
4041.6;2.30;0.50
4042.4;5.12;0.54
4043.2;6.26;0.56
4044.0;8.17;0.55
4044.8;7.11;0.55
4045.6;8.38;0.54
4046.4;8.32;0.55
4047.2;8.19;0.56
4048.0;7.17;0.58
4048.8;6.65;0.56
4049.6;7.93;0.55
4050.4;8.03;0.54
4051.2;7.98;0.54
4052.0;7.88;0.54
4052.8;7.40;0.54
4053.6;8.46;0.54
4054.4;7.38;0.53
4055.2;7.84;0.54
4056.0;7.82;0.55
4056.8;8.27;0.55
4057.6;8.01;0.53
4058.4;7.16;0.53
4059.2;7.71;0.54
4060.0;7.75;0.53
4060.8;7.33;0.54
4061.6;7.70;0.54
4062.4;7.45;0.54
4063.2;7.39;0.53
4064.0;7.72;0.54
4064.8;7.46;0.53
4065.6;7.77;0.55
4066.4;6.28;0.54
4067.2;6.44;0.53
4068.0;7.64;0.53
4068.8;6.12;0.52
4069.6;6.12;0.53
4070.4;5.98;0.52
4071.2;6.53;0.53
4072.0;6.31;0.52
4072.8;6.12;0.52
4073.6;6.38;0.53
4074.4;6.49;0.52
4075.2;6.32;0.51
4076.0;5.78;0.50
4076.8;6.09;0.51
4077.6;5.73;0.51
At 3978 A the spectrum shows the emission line Lyman alpha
